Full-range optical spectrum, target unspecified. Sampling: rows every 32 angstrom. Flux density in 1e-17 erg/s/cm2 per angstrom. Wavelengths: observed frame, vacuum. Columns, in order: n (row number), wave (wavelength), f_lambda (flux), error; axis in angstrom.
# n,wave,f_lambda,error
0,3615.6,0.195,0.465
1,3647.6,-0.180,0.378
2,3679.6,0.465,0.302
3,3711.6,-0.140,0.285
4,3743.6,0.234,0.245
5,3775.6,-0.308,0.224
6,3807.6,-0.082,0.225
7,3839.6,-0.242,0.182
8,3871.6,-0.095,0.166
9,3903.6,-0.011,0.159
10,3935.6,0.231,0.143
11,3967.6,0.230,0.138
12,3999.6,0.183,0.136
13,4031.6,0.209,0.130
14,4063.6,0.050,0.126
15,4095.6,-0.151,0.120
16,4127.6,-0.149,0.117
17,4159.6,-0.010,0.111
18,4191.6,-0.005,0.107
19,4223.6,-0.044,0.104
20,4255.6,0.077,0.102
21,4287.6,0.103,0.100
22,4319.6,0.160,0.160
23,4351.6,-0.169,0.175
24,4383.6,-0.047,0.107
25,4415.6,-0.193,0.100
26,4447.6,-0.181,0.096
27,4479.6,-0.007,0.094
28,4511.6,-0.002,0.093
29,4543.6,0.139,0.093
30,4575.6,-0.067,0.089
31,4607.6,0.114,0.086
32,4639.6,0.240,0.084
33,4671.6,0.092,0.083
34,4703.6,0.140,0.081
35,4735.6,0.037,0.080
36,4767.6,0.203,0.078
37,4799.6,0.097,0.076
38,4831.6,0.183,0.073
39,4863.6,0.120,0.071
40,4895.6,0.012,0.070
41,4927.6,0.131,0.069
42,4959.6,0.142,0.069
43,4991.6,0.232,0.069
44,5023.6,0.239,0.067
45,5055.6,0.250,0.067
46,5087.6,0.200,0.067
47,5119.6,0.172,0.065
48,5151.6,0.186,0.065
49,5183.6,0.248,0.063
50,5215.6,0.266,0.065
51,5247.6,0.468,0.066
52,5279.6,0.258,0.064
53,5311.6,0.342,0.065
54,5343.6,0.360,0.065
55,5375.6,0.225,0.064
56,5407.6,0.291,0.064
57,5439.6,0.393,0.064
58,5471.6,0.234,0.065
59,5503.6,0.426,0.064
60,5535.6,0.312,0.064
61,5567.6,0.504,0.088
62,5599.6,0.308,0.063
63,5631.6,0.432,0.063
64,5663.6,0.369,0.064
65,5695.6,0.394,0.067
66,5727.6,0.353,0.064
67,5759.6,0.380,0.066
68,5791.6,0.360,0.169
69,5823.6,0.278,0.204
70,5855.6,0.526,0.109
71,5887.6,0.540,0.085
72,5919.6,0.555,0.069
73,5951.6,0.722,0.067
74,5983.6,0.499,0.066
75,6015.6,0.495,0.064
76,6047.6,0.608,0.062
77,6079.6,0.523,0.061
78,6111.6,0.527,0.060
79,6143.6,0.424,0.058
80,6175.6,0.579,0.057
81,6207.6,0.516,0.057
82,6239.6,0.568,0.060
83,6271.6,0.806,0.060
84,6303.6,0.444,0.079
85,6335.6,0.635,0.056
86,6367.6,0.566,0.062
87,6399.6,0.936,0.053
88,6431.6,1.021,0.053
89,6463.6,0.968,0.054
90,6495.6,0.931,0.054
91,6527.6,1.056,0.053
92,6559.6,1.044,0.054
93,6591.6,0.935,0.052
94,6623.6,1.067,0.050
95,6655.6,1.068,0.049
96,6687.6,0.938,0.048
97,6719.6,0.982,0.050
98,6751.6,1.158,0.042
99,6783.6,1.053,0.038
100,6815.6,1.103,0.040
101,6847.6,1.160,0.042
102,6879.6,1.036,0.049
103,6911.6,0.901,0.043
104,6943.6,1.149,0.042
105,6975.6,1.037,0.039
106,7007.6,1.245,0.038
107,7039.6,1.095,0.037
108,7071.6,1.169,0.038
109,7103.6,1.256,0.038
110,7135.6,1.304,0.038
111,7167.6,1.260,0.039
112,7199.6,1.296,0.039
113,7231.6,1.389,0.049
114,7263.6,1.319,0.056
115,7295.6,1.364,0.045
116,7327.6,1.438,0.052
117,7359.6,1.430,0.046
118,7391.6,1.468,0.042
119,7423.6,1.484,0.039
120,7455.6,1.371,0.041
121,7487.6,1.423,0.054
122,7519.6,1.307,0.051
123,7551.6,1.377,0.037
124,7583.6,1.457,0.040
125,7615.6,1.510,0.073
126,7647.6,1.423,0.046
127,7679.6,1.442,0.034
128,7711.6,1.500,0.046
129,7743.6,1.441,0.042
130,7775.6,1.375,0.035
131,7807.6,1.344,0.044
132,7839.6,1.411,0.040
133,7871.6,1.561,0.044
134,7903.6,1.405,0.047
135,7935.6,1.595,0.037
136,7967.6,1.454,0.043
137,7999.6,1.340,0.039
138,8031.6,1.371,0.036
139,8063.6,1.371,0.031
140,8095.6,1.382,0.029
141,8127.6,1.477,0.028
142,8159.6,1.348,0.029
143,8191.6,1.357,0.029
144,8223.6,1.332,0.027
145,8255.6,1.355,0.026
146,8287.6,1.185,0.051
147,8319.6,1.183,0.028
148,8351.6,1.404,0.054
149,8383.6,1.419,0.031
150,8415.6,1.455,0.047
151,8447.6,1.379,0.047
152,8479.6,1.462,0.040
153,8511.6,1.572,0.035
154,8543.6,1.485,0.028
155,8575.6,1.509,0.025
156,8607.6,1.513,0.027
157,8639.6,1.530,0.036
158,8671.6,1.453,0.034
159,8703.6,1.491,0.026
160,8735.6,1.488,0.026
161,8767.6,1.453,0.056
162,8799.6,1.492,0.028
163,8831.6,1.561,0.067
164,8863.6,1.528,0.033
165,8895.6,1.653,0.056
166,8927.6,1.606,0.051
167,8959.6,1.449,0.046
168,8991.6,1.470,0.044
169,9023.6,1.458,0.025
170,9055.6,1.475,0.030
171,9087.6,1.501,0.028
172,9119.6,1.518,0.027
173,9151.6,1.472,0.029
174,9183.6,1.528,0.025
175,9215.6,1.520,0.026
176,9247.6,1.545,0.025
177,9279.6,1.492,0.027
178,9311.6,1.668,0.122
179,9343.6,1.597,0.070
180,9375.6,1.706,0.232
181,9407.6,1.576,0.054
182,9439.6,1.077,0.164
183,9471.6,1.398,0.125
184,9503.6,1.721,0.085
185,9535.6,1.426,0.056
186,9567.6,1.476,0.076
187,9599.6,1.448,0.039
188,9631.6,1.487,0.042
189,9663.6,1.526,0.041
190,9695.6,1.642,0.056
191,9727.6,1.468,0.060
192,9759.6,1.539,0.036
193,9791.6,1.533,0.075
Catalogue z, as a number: 0.604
